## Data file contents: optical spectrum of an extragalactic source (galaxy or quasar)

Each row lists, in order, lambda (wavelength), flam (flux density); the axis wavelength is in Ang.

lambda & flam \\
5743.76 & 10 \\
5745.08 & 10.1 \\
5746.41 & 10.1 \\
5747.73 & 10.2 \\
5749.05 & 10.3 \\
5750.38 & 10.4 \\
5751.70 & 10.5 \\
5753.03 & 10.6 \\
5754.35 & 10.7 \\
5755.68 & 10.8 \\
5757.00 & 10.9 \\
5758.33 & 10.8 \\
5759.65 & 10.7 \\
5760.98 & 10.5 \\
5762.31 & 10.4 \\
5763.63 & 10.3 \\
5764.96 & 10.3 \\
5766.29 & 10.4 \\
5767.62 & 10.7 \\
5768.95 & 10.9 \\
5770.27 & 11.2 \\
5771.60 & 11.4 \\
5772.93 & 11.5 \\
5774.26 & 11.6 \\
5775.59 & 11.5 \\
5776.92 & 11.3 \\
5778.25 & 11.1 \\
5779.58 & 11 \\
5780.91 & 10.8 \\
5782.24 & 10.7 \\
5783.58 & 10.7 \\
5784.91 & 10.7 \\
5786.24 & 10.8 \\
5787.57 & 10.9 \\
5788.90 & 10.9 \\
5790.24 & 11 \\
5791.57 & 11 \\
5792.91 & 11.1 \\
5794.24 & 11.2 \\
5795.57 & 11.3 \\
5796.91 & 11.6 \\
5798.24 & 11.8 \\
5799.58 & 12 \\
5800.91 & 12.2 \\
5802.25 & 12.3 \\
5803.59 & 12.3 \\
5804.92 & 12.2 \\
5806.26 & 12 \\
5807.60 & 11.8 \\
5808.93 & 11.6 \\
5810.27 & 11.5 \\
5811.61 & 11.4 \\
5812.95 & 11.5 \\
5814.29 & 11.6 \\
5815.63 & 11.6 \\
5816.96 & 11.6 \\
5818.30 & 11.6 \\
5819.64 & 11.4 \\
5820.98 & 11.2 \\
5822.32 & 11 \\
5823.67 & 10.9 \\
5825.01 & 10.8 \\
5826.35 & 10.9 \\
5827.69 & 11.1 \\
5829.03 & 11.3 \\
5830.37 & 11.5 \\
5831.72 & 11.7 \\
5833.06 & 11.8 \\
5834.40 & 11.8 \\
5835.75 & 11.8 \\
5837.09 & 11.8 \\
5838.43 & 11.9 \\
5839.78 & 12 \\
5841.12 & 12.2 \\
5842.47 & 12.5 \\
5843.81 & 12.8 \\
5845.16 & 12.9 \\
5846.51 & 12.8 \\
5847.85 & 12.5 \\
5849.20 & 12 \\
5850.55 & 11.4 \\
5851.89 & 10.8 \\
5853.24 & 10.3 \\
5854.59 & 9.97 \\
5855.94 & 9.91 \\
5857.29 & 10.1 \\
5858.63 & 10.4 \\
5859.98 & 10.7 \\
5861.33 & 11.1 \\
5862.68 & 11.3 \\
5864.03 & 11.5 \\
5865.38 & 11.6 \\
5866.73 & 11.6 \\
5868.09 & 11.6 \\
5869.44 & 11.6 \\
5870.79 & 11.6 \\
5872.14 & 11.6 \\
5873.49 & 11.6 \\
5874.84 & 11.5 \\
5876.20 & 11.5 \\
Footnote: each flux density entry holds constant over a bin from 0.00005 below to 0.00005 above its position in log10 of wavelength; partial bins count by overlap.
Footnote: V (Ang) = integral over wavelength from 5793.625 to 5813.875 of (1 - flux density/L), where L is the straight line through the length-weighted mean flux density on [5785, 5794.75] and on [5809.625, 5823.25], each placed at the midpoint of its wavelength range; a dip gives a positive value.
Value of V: -1.0 Ang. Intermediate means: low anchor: 11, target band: 11.8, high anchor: 11.4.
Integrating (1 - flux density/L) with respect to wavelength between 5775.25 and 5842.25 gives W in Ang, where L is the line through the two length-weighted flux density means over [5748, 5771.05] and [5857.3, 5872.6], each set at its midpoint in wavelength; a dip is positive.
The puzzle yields -3.20 Ang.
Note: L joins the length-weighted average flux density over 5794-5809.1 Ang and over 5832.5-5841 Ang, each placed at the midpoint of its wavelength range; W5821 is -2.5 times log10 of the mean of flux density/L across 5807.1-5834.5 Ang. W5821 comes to 0.04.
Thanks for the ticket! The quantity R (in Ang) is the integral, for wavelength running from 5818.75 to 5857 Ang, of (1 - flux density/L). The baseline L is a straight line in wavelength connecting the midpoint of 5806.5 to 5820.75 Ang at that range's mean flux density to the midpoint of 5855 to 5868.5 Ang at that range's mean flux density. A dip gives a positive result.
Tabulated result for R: -0.9 Ang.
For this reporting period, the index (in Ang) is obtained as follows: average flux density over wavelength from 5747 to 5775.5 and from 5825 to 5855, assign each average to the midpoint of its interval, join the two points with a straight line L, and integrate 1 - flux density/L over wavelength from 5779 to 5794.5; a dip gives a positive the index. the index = 0.2 Ang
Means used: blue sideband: 10.7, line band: 10.9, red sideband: 11.7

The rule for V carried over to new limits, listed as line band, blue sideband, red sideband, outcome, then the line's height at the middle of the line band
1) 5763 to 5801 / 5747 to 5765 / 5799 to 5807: 1.2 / 11.4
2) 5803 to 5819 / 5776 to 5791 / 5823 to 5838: -0.7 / 11.2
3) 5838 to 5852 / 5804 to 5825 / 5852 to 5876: -1.2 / 11.2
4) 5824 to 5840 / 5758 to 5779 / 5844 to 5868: -0.5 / 11.2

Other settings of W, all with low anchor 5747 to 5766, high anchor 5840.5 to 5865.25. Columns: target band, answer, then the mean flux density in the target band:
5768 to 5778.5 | -0.6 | 11.3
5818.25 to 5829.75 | 0.0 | 11.1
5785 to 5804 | -1.0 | 11.4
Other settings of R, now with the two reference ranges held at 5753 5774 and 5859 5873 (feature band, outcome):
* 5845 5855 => -0.23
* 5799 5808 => -0.90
